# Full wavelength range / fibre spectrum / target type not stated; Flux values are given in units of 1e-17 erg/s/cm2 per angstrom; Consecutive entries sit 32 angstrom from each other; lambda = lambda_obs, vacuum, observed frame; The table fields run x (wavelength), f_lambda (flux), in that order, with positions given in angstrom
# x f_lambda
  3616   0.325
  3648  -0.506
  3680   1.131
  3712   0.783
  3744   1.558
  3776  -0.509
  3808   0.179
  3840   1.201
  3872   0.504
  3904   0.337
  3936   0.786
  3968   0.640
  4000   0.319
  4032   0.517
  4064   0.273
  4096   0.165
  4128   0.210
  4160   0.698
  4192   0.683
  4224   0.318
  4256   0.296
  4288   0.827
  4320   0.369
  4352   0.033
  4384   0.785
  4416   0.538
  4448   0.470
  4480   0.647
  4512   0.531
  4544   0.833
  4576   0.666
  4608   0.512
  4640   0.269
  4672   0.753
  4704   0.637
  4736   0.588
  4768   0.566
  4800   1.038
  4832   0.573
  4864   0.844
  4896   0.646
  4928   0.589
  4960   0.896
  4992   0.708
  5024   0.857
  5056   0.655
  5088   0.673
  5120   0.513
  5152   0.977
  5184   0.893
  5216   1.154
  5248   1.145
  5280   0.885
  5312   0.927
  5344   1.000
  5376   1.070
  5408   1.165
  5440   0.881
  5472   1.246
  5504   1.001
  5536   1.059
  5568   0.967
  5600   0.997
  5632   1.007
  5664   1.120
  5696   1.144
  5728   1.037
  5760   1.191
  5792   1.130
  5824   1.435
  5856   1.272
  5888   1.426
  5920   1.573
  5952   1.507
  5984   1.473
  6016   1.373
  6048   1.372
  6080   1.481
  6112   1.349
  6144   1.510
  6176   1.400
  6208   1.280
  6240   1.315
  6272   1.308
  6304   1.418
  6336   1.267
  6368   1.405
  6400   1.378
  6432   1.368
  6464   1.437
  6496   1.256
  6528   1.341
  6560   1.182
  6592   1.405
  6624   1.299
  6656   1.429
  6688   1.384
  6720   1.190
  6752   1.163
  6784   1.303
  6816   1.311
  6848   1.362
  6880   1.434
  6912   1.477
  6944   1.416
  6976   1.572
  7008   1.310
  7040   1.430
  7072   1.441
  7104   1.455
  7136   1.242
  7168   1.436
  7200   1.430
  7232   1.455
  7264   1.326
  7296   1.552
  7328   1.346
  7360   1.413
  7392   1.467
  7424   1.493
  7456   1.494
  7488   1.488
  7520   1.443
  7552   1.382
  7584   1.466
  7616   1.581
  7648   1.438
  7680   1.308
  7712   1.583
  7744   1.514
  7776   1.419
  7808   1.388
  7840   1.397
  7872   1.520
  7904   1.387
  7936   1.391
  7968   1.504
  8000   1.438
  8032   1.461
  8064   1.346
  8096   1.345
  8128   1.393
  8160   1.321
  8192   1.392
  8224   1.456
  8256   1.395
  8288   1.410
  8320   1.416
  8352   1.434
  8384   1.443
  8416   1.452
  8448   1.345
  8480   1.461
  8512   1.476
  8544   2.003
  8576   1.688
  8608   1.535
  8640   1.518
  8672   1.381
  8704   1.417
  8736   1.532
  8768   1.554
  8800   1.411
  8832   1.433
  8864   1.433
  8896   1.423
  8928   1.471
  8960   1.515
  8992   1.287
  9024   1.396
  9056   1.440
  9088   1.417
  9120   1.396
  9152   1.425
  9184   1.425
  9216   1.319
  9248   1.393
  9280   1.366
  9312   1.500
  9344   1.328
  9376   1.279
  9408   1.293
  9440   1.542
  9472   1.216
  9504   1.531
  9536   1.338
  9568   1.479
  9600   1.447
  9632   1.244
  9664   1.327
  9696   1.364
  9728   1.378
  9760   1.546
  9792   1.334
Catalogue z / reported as 0.30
